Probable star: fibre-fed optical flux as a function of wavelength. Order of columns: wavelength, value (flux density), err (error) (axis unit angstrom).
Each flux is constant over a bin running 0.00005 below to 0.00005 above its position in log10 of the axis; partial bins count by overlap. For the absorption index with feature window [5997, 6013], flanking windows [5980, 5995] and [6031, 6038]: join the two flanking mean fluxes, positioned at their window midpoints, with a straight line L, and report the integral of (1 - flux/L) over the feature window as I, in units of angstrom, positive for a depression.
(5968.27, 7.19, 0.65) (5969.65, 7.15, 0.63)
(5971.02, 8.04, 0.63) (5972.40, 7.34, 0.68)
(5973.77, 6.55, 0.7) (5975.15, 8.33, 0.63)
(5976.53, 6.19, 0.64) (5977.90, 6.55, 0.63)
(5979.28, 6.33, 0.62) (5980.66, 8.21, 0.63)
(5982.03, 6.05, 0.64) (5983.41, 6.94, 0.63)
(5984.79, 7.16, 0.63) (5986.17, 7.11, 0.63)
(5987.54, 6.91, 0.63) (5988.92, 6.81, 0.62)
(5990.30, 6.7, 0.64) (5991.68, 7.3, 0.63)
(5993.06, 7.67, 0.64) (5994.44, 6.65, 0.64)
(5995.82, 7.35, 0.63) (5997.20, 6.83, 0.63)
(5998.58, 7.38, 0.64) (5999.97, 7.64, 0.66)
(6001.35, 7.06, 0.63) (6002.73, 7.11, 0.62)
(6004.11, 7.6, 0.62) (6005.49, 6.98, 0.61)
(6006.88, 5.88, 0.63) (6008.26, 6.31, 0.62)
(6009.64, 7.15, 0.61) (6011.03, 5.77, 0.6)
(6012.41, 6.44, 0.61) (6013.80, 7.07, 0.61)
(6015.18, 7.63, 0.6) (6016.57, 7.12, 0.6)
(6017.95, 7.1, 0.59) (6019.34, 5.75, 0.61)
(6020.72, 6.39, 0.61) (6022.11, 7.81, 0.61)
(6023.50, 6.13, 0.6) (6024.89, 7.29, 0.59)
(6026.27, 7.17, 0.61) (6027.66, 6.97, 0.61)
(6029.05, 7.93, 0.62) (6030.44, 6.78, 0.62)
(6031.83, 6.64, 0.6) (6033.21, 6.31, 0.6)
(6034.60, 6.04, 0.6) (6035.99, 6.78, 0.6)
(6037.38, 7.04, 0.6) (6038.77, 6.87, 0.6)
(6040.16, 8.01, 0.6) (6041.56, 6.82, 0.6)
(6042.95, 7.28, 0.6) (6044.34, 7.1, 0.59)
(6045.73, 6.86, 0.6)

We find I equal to 0.1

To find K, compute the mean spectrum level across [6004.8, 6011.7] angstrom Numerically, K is 6.42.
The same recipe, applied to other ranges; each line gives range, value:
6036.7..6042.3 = 7.18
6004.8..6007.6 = 6.42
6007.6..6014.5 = 6.55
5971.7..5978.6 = 6.99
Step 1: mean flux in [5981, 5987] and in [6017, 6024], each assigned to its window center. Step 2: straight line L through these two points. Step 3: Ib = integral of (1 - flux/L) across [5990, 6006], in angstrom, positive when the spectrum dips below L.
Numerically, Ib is -0.91 angstrom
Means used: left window 6.91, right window 6.67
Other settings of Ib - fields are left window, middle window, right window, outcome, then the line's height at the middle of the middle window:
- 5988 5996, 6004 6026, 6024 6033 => 0.9 angstrom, 7.06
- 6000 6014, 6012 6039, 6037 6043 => 0.5 angstrom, 7.01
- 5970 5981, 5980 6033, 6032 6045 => 0.5 angstrom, 7.03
